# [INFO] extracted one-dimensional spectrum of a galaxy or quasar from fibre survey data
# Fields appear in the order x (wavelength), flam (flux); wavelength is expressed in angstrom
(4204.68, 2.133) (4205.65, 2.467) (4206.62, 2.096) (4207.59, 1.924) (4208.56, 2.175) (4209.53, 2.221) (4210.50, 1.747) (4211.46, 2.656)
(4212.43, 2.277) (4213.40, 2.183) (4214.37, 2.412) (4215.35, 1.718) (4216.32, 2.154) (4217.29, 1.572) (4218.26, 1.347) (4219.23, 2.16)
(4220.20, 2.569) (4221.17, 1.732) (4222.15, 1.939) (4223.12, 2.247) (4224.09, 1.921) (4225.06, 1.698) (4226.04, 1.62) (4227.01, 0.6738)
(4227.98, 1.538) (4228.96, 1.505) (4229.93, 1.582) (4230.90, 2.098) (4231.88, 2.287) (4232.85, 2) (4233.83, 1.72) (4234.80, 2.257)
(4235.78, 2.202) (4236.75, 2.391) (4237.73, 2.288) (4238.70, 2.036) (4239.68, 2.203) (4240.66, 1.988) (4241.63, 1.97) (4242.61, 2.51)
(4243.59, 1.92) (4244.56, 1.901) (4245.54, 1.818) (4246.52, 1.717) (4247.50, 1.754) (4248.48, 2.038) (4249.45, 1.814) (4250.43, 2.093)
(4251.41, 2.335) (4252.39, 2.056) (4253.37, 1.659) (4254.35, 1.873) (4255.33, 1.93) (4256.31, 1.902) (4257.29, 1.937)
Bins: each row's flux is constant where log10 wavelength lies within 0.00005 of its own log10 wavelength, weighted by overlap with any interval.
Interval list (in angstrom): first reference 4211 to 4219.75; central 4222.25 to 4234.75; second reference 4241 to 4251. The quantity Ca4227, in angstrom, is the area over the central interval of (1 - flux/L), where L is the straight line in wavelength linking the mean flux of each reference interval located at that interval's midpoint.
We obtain 1.5 angstrom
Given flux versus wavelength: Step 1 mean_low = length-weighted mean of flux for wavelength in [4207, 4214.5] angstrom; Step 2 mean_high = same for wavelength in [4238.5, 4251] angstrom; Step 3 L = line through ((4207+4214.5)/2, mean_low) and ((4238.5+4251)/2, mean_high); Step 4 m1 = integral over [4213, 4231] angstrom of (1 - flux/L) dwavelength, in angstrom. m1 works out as 2.6 angstrom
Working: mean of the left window 2.19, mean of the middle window 1.82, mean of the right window 1.98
